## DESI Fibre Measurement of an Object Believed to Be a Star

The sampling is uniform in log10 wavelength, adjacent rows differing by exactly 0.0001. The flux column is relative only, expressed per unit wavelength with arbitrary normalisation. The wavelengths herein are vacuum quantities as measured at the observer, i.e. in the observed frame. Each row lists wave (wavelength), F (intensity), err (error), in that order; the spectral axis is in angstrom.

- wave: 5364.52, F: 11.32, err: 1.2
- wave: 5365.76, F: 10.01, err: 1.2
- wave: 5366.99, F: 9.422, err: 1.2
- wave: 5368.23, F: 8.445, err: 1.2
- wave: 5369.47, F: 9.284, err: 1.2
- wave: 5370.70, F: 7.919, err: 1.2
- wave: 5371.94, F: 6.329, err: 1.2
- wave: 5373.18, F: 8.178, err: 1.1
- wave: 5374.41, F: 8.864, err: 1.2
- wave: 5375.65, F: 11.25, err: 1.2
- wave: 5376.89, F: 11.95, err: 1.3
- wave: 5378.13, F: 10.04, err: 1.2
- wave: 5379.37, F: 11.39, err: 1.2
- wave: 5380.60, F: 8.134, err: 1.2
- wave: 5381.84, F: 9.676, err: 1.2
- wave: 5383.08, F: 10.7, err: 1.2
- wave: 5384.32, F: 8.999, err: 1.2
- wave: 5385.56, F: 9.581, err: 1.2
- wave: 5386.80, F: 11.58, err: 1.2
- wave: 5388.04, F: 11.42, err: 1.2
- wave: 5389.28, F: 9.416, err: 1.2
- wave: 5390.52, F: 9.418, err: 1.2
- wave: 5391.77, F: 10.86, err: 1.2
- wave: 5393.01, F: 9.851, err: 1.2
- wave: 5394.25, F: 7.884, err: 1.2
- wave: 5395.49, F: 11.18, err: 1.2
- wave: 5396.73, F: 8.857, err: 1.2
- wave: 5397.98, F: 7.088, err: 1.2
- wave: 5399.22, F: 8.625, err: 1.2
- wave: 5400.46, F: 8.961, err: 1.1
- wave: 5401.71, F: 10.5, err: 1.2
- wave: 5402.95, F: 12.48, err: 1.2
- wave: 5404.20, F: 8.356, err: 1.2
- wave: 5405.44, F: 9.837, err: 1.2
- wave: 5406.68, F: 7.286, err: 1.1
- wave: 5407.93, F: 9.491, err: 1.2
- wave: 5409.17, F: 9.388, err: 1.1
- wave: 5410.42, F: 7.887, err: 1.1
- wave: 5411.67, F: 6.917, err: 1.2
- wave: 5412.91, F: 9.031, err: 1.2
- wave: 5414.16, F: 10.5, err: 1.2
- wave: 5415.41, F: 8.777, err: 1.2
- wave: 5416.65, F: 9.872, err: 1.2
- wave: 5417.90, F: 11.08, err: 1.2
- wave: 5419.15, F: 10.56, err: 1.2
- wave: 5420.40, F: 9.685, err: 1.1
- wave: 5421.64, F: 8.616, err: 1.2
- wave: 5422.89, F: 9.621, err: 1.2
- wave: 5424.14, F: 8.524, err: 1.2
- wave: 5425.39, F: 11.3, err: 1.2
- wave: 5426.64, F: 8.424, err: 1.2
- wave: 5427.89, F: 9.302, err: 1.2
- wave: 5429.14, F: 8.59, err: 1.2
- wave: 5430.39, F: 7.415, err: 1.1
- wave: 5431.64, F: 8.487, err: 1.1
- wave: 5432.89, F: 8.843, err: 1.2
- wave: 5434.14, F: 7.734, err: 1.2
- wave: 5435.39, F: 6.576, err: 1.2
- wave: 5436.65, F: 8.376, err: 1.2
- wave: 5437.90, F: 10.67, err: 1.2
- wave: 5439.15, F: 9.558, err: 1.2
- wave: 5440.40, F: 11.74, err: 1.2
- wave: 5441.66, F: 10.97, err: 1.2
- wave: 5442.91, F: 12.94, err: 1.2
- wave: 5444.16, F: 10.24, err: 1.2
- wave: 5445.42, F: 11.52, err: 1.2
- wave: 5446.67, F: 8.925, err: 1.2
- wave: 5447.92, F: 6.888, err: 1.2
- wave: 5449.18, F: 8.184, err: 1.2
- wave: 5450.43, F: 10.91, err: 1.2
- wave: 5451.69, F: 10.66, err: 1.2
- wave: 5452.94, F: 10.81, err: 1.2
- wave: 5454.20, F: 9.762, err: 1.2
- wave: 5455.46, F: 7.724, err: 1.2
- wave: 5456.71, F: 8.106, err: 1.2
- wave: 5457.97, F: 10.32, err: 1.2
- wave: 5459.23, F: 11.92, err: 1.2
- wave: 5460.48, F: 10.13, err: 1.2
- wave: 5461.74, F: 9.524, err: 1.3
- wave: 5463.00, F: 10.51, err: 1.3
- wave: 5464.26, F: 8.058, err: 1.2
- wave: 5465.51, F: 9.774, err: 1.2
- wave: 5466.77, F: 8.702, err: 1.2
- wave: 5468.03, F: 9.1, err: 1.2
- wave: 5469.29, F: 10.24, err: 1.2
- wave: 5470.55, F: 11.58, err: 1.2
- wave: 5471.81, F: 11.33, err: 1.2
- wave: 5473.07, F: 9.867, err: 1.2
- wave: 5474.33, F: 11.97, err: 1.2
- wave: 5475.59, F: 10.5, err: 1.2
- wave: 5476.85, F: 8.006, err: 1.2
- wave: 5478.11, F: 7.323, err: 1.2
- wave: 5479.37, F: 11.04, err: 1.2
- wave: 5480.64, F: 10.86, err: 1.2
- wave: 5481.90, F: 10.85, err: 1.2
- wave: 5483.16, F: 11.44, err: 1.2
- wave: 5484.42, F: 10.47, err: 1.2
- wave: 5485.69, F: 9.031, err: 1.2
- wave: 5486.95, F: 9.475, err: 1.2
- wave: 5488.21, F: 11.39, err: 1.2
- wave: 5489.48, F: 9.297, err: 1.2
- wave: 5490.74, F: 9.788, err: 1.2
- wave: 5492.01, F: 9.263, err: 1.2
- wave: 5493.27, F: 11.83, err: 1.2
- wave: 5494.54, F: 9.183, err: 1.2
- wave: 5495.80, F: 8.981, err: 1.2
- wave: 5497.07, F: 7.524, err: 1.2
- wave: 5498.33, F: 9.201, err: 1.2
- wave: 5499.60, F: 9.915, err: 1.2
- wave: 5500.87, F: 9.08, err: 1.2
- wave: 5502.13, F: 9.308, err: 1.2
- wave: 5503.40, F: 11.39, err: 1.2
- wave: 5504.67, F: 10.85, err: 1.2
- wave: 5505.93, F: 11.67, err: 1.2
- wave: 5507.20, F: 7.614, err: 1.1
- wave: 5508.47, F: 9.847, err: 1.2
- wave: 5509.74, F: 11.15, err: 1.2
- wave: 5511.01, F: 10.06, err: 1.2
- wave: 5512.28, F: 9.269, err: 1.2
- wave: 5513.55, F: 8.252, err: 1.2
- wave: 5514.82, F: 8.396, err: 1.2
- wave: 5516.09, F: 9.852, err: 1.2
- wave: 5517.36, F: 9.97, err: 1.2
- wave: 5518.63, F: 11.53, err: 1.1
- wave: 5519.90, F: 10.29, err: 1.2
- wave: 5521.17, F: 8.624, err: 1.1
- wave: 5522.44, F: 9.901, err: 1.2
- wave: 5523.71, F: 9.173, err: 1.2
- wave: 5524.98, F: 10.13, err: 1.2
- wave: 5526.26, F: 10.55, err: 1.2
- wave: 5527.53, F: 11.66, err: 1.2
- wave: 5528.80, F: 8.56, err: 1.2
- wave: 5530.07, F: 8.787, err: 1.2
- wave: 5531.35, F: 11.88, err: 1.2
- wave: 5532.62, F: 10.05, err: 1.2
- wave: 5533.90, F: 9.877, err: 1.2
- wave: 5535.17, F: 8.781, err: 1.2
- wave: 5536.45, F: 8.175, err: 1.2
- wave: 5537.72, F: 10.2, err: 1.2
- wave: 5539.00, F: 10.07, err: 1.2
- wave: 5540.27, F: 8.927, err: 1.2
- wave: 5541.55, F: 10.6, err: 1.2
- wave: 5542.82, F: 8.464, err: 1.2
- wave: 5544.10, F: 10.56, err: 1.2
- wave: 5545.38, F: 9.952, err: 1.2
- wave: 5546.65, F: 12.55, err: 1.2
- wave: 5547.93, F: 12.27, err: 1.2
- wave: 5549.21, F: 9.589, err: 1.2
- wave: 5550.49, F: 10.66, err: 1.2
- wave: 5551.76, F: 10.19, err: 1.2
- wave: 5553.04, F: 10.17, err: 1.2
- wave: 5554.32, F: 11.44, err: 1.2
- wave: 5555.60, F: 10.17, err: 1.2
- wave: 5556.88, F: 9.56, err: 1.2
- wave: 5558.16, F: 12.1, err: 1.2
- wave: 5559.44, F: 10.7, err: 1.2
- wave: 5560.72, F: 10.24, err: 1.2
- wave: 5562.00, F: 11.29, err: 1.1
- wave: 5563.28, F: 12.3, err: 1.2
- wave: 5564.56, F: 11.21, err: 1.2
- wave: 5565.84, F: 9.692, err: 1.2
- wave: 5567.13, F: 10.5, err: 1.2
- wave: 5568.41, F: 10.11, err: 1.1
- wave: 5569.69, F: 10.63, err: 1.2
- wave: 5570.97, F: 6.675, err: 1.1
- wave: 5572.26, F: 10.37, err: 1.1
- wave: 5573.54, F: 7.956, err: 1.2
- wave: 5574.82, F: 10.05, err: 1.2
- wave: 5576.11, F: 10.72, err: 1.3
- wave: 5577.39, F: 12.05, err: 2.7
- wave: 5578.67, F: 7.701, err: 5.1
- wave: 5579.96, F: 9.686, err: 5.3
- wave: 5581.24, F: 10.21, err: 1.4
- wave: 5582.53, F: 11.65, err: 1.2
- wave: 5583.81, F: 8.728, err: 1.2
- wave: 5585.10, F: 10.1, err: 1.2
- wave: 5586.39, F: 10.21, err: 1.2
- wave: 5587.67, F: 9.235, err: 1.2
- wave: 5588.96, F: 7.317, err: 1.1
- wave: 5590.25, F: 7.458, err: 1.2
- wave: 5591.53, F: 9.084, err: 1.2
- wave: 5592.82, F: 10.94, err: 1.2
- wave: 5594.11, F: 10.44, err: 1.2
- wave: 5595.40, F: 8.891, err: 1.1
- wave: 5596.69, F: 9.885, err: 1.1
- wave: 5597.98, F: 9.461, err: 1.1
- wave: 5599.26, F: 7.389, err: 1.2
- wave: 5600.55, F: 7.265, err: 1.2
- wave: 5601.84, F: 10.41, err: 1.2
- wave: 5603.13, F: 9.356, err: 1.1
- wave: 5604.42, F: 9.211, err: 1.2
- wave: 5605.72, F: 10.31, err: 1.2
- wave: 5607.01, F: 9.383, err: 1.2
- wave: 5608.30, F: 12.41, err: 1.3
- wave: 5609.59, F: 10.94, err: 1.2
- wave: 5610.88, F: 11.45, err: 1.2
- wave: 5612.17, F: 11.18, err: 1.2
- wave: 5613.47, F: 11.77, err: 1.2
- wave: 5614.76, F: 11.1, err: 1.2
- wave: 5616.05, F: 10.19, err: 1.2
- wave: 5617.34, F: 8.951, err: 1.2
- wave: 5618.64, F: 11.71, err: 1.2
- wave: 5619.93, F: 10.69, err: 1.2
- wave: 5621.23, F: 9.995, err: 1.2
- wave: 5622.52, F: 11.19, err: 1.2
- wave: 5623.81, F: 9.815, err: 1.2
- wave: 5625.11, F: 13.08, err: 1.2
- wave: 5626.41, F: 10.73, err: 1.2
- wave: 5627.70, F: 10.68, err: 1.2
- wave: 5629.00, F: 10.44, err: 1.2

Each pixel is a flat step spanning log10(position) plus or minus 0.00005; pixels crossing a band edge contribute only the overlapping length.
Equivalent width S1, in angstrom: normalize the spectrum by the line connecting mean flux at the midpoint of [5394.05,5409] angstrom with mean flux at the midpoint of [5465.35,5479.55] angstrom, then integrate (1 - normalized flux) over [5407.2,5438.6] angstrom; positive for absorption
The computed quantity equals 1.4 angstrom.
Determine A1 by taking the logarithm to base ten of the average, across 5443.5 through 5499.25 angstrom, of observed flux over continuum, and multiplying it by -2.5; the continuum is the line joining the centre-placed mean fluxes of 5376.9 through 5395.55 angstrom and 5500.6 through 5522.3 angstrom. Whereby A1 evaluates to 0.01 mag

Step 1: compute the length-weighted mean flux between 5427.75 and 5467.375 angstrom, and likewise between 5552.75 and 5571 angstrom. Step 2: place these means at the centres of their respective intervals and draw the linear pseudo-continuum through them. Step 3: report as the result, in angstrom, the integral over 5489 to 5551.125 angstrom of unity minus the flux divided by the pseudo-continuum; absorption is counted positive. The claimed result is 1.9 angstrom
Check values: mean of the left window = 9.5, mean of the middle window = 9.87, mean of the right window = 10.6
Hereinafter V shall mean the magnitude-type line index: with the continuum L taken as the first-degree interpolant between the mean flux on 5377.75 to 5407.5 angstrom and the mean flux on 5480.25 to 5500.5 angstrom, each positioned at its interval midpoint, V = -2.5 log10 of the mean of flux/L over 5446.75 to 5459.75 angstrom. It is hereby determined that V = 0.04 mag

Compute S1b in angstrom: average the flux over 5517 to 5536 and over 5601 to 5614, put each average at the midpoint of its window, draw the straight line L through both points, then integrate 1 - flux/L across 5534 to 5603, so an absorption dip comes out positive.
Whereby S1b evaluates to 2.5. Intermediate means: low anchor 9.97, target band 9.9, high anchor 10.6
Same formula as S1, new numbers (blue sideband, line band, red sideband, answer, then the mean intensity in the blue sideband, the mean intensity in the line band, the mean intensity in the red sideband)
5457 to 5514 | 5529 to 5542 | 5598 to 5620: 0.5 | 9.92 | 9.68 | 10.2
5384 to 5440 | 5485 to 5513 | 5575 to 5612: -0.8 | 9.29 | 9.77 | 9.73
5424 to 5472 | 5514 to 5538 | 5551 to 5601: -0.1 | 9.59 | 9.79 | 9.85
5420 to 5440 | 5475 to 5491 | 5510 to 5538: -1.0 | 8.88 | 9.96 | 9.74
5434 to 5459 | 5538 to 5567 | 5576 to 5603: -3.2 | 9.7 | 10.6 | 9.44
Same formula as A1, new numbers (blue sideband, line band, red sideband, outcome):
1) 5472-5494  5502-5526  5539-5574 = 0.039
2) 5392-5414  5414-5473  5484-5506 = -0.025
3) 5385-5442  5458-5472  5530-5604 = -0.056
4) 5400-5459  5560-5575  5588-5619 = -0.038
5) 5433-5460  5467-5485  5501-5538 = -0.056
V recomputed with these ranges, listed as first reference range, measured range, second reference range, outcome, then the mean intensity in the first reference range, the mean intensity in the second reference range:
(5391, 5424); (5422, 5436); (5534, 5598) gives 0.10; 9.34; 10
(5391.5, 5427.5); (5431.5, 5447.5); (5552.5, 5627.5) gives -0.03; 9.35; 10.1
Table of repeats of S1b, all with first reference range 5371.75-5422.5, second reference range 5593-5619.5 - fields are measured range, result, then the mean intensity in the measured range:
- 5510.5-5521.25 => 0.3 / 9.63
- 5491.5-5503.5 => 0.4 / 9.49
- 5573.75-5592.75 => 0.9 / 9.59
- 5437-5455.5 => -0.9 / 10.1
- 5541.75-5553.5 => -0.6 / 10.5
